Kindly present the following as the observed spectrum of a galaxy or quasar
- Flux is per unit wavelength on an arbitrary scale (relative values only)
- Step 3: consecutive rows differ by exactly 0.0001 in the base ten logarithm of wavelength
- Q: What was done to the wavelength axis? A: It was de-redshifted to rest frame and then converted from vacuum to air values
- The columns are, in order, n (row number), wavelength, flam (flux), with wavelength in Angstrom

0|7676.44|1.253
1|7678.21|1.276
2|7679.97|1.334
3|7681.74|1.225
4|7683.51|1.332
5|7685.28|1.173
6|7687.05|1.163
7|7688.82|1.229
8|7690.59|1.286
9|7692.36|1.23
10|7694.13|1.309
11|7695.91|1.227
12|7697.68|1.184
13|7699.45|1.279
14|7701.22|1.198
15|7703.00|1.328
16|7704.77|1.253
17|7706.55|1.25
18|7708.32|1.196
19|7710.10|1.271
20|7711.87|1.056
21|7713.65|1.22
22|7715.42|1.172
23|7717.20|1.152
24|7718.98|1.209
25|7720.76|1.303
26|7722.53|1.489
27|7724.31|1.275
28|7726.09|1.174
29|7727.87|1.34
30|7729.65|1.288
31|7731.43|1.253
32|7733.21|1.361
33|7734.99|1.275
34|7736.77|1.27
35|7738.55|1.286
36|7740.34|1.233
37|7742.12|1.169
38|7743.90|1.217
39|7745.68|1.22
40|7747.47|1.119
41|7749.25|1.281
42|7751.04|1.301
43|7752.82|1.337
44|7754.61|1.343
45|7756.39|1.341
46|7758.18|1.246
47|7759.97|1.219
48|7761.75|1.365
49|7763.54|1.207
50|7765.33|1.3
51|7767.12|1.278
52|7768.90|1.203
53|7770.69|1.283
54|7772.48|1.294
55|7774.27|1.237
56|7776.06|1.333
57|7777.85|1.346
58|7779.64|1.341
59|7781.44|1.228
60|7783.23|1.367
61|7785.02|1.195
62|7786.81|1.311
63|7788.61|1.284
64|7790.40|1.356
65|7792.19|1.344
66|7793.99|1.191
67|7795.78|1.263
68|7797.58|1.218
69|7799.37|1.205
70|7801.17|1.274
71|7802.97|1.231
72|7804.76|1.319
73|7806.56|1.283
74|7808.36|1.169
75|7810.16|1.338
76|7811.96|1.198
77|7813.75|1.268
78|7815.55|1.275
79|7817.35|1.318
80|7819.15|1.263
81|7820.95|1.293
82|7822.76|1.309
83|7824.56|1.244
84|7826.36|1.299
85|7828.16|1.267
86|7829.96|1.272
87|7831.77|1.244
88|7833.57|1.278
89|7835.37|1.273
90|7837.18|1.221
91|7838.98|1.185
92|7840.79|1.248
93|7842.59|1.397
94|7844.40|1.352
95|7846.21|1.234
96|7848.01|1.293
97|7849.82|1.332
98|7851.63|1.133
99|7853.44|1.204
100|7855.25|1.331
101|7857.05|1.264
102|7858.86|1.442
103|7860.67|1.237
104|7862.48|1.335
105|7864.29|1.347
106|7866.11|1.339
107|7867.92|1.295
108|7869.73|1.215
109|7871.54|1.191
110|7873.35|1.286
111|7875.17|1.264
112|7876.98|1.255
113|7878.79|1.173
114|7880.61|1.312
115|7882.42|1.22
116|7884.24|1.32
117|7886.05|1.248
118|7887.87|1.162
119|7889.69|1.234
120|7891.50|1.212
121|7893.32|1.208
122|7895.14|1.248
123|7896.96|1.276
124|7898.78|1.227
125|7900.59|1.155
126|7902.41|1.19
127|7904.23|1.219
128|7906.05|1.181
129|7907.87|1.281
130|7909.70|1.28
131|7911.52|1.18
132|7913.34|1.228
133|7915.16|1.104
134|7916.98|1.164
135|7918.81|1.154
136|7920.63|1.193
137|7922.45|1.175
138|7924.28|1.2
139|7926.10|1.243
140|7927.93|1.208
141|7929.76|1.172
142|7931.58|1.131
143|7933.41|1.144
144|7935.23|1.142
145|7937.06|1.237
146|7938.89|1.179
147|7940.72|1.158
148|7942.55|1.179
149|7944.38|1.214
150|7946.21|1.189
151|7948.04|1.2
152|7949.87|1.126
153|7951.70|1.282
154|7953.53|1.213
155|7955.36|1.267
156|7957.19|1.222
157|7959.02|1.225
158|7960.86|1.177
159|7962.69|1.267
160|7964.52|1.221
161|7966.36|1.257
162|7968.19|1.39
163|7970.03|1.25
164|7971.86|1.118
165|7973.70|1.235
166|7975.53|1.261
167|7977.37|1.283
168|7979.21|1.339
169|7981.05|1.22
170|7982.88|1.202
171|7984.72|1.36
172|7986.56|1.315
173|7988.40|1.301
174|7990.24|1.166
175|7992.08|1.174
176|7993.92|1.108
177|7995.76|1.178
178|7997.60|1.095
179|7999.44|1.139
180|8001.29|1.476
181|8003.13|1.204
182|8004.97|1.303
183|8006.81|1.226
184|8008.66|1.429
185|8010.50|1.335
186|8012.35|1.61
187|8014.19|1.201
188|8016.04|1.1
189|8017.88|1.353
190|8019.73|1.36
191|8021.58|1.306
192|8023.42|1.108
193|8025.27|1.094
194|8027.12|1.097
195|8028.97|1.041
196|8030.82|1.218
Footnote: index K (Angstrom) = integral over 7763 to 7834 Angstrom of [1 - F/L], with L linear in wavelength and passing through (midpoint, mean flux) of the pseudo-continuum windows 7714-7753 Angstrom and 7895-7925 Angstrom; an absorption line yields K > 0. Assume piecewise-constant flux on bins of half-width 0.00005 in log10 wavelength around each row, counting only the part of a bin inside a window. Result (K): -2.1 Angstrom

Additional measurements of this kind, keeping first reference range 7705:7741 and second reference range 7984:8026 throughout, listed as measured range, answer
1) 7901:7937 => 1.9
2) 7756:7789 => -0.7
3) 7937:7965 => 1.1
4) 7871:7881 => 0.1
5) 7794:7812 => 0.1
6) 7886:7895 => 0.3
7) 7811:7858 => -0.5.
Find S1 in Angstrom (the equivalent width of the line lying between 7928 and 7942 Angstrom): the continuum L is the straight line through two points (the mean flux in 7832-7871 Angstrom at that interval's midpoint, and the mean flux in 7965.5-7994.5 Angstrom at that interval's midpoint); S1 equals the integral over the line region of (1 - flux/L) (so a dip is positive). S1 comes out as 1.0 Angstrom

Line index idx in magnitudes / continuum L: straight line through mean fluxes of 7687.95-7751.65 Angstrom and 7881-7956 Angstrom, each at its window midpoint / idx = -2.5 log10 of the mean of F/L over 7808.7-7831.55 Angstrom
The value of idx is -0.04 mag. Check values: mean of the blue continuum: 1.25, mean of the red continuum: 1.2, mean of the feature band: 1.27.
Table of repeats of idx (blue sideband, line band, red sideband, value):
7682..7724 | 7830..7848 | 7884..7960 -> -0.05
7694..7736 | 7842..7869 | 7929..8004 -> -0.06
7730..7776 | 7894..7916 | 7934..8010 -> 0.03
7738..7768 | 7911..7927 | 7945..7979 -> 0.05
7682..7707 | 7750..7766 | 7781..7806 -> -0.03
